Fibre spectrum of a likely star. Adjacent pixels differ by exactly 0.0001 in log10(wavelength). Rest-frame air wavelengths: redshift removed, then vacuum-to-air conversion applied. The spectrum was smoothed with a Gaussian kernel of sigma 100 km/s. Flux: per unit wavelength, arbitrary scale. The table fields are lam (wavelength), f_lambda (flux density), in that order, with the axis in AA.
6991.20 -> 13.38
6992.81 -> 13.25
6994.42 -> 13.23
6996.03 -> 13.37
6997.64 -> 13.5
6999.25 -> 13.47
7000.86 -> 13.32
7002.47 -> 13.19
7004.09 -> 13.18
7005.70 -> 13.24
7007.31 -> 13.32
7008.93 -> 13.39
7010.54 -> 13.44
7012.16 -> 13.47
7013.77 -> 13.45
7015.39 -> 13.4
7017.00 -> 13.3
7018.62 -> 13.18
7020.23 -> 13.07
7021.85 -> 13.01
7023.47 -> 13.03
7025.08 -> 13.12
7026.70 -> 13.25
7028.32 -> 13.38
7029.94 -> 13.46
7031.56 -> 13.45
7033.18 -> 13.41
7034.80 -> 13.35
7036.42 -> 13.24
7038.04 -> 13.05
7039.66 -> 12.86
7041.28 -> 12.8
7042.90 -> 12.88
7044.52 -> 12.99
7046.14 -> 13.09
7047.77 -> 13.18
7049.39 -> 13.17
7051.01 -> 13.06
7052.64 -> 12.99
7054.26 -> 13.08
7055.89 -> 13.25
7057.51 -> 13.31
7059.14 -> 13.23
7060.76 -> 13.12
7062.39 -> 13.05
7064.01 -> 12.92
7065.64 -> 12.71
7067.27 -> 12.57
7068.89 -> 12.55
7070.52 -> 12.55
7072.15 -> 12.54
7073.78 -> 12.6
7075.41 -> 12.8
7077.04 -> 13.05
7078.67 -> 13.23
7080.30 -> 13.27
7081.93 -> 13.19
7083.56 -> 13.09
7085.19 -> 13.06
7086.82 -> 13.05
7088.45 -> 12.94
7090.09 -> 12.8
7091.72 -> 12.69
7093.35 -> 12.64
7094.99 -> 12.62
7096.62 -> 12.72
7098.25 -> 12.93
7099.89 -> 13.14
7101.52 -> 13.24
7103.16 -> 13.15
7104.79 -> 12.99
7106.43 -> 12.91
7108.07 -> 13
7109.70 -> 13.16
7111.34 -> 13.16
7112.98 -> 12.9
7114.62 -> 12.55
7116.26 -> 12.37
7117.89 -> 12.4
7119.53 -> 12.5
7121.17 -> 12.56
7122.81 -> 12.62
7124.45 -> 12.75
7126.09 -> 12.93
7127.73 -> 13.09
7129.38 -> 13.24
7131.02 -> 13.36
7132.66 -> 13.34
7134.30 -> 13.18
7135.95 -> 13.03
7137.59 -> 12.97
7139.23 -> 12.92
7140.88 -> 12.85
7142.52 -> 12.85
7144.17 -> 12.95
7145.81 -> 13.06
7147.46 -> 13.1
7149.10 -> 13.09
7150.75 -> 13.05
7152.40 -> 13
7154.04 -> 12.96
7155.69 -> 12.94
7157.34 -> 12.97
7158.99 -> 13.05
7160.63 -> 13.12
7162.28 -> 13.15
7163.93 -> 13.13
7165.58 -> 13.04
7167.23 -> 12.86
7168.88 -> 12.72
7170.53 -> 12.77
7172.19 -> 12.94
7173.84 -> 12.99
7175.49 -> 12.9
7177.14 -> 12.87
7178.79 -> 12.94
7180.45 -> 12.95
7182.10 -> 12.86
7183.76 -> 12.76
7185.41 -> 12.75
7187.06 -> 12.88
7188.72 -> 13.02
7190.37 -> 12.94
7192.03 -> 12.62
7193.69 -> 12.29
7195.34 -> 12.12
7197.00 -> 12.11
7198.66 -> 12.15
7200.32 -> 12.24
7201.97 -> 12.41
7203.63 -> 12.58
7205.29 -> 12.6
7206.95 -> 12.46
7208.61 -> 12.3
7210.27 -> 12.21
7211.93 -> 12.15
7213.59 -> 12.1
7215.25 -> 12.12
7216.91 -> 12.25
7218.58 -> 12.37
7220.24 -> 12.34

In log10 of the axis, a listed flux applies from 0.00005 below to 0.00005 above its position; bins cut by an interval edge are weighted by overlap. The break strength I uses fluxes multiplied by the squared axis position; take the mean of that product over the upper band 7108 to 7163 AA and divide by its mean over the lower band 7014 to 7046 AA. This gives 1.01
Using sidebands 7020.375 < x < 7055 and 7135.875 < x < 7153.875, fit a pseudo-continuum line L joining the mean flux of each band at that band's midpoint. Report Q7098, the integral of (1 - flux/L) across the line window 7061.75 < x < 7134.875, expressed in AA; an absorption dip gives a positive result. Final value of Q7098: 0.9 AA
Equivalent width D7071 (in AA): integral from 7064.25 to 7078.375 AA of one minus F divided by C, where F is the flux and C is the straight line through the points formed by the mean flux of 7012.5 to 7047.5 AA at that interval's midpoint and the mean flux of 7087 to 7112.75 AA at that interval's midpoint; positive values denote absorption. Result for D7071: 0.37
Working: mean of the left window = 13.2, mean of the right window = 12.9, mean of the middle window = 12.7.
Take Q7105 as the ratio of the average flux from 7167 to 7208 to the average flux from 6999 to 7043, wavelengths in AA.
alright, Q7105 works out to 1.0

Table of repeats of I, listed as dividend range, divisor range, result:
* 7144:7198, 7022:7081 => 1.02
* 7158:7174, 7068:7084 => 1.03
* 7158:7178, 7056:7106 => 1.03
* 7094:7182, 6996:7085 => 1.01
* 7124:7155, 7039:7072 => 1.03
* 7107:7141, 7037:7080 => 1.01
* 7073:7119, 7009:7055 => 1.00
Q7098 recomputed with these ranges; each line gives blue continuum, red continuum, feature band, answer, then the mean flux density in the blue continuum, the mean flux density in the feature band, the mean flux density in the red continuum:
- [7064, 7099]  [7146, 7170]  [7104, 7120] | 0.13 AA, 12.8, 12.8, 13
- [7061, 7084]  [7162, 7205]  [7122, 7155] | -0.61 AA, 12.9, 13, 12.7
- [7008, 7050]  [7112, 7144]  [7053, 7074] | 0.31 AA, 13.2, 12.9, 12.9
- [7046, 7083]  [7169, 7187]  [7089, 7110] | 0.04 AA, 13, 12.9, 12.9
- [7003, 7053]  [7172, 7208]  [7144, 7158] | -0.26 AA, 13.2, 13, 12.6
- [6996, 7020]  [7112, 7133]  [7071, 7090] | 0.05 AA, 13.3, 13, 12.8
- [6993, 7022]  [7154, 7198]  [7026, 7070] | 0.38 AA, 13.3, 13.1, 12.8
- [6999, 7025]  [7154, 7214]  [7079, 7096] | 0.10 AA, 13.3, 12.9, 12.7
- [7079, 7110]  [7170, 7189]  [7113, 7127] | 0.37 AA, 13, 12.6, 12.9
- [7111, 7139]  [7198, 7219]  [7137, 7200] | -1.38 AA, 12.9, 12.9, 12.3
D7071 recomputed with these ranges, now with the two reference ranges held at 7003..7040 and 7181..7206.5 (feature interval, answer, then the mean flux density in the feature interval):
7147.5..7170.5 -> -0.5 AA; 13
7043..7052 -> 0.1 AA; 13.1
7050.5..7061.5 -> 0.0 AA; 13.1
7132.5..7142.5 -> -0.2 AA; 13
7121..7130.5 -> 0.0 AA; 12.9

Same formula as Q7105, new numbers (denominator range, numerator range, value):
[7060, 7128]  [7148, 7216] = 0.99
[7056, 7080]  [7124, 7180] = 1.01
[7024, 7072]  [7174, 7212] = 0.96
